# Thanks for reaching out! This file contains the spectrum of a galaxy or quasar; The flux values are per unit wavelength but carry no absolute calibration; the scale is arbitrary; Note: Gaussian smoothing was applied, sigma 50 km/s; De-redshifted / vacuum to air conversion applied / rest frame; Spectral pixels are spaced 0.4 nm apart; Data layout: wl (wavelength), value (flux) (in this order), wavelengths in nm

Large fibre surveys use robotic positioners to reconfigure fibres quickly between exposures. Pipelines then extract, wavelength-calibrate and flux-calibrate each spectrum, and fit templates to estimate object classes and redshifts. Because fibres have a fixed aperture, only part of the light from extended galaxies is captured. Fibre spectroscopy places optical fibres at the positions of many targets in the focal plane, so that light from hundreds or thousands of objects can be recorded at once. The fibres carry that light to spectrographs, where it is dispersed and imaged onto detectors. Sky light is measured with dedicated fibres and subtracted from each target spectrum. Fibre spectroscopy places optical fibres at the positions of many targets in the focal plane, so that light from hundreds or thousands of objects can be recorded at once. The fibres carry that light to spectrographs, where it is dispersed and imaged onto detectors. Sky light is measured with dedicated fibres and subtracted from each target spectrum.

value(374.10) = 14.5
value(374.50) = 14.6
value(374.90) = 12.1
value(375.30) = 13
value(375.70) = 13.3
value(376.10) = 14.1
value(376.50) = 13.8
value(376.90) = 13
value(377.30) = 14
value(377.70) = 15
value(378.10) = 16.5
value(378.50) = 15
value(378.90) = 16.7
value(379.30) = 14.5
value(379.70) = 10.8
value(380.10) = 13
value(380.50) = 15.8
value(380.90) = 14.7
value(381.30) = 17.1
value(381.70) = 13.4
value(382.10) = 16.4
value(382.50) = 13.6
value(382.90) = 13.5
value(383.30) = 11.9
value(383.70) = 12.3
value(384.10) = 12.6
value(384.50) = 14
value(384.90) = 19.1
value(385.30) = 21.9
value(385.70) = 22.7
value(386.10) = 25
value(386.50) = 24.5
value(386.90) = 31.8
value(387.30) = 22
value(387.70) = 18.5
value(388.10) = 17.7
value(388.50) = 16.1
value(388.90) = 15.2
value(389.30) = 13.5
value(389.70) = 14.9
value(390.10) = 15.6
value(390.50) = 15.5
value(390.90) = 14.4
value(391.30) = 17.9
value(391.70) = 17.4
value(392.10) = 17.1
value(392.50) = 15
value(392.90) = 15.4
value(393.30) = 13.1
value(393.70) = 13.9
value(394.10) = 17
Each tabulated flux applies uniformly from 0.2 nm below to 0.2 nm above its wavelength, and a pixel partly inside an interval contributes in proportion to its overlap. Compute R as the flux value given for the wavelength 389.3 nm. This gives 13.5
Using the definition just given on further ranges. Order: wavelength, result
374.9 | 12.1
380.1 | 13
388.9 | 15.2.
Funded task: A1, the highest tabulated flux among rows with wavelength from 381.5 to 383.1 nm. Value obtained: 16.4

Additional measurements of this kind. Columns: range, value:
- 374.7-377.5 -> 14.1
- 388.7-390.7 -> 15.6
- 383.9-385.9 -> 22.7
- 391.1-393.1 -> 17.9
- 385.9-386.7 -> 25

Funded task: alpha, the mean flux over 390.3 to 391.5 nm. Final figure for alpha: 15.9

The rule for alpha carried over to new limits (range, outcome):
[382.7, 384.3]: 12.6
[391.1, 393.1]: 16.6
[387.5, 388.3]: 18.1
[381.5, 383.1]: 14.2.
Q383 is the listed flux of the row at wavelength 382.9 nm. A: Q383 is 13.5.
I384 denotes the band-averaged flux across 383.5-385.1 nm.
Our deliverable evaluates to 14.5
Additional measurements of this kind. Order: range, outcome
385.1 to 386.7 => 23.5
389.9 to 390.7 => 15.6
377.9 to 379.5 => 15.7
